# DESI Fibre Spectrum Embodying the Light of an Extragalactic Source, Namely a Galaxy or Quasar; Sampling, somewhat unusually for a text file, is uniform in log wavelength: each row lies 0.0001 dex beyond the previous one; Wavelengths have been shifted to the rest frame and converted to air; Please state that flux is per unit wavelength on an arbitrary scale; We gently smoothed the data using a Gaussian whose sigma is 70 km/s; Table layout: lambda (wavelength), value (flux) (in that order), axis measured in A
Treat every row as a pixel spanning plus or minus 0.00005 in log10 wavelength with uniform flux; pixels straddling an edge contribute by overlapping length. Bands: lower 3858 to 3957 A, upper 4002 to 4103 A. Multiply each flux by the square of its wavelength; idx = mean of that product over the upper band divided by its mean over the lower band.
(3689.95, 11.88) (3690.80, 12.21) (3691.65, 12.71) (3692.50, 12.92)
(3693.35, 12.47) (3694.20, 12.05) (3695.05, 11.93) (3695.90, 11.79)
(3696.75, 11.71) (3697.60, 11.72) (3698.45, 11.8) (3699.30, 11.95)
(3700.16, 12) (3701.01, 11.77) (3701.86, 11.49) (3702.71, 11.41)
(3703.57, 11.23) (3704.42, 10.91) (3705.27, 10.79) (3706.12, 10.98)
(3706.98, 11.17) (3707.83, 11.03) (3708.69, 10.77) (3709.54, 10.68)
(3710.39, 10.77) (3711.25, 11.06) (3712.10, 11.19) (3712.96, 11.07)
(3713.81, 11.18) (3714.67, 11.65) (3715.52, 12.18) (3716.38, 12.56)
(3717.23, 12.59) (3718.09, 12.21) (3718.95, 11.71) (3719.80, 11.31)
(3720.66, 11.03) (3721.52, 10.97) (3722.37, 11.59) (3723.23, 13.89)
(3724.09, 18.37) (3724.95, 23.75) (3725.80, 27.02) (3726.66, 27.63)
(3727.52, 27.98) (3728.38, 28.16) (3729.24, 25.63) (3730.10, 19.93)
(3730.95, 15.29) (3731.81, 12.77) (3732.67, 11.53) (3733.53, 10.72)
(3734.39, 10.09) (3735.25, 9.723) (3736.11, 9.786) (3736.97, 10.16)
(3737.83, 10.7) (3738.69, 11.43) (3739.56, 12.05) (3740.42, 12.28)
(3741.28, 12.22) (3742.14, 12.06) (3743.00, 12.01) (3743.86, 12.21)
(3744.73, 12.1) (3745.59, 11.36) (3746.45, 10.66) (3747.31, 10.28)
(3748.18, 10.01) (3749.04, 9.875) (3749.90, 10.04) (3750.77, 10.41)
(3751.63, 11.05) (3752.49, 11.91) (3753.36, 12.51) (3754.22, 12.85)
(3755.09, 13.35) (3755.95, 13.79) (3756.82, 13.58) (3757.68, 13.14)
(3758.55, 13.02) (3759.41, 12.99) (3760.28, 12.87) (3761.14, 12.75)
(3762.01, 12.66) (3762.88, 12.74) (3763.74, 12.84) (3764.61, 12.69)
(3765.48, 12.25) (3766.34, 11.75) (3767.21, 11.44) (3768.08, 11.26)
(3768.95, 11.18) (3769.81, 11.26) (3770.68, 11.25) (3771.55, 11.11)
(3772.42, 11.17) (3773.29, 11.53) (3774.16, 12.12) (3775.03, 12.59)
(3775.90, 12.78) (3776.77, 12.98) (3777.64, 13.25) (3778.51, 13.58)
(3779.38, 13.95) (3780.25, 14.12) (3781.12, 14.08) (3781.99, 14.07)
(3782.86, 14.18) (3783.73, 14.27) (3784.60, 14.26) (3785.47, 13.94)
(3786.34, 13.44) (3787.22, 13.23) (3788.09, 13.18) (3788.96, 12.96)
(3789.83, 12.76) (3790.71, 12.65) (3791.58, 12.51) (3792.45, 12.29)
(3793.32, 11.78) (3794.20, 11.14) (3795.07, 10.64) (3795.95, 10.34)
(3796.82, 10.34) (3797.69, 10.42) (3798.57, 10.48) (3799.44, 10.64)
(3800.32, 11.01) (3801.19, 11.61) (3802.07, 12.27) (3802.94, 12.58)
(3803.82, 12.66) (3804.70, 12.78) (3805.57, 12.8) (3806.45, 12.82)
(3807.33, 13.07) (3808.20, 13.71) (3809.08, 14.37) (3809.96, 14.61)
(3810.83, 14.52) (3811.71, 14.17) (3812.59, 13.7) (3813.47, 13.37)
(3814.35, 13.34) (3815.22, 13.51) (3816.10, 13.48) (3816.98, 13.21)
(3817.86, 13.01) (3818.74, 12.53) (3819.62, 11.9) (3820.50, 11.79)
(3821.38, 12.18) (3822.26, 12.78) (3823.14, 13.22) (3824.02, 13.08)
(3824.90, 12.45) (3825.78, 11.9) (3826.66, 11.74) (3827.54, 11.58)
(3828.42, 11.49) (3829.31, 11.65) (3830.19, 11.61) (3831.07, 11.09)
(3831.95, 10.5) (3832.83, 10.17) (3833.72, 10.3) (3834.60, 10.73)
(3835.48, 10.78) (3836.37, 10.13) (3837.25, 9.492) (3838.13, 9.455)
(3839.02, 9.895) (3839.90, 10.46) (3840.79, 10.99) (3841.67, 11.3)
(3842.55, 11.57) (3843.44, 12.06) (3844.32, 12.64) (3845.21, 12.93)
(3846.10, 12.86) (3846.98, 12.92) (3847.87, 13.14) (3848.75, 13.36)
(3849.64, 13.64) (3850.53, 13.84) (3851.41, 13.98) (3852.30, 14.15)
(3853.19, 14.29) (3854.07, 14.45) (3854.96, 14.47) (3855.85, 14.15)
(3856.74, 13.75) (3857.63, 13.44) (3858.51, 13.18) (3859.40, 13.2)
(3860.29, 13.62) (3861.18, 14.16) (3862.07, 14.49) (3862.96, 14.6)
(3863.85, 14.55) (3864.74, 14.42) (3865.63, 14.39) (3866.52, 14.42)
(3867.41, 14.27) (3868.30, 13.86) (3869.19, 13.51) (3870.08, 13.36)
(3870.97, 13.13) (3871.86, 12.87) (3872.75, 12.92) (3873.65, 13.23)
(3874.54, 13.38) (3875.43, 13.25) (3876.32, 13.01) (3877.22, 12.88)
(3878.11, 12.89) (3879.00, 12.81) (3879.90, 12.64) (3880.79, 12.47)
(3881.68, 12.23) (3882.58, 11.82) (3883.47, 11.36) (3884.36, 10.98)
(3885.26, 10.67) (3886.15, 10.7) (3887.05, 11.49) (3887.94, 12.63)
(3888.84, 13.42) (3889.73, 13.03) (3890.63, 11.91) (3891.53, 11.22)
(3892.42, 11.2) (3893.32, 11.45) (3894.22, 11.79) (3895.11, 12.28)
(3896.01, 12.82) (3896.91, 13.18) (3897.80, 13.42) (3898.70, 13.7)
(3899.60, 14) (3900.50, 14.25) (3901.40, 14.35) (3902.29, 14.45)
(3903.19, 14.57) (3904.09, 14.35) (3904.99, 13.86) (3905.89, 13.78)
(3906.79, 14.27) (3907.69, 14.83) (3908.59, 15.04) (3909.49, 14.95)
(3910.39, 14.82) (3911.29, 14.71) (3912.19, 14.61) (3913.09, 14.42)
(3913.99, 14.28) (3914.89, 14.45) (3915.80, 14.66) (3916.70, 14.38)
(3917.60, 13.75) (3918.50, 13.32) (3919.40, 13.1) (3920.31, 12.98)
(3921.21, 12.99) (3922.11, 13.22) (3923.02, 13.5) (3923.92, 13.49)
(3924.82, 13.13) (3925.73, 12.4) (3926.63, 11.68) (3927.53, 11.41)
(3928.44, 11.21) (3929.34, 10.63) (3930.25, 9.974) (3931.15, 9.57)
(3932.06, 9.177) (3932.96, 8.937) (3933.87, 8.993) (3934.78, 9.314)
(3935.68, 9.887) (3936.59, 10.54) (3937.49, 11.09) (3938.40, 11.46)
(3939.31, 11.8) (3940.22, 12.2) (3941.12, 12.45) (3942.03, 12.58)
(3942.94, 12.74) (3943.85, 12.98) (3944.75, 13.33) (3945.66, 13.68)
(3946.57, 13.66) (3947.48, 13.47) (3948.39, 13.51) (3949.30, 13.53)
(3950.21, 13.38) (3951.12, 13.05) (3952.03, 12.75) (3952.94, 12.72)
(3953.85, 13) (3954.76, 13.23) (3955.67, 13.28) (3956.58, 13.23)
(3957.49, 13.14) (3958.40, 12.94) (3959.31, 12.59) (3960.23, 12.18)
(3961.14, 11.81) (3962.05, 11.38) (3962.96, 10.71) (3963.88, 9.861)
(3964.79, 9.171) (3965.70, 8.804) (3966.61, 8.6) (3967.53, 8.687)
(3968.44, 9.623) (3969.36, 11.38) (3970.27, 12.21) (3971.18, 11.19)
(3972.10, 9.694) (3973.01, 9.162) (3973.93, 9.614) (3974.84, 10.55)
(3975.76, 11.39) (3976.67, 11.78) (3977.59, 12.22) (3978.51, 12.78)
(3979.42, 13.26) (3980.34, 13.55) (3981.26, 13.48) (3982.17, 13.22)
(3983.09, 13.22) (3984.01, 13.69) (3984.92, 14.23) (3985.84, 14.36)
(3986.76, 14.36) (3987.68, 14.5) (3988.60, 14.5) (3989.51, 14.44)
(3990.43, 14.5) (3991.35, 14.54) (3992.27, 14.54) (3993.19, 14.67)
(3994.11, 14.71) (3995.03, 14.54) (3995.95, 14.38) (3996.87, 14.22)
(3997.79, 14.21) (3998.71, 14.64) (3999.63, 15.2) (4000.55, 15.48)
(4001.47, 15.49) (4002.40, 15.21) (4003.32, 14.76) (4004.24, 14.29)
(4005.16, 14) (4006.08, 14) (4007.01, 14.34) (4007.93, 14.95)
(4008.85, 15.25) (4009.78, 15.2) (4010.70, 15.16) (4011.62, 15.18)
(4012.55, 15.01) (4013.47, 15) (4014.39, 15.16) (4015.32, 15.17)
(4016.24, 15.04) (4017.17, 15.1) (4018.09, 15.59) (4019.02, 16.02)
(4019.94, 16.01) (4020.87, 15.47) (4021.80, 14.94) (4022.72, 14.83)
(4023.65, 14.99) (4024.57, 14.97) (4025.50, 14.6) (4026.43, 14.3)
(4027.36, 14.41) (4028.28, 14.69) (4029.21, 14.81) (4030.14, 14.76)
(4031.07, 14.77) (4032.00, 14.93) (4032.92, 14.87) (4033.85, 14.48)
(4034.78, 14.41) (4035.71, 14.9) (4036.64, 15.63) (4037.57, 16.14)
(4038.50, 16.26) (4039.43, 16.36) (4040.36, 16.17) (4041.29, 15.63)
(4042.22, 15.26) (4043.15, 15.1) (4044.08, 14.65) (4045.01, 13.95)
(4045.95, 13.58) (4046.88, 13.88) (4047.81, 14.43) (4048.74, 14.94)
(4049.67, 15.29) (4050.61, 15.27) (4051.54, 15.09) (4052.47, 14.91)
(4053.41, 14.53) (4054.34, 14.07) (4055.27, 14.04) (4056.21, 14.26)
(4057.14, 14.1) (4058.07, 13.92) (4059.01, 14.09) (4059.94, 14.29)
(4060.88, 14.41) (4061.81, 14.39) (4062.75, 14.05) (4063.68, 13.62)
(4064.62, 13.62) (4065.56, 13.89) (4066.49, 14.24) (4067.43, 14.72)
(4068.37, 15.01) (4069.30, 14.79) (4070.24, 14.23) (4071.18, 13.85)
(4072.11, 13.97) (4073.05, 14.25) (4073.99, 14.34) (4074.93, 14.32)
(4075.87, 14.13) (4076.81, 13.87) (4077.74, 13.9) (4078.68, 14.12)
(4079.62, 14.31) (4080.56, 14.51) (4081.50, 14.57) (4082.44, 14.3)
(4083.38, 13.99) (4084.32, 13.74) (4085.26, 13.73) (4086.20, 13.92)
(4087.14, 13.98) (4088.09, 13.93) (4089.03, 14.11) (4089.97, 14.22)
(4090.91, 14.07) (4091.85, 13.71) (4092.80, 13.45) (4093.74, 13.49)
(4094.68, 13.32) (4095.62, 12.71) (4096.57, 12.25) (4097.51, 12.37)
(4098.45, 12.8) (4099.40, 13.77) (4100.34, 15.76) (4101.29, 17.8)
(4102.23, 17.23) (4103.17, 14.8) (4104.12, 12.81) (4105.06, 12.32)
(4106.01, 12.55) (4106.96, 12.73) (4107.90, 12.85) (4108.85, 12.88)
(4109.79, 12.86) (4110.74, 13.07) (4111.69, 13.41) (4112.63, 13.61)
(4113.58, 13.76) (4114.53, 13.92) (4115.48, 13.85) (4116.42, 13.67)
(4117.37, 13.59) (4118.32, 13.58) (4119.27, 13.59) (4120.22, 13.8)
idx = 1.22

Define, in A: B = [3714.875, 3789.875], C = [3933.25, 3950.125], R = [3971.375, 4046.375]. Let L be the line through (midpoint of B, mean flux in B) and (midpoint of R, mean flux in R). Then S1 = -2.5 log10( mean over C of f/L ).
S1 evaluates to 0.17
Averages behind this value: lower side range 13.4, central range 12.1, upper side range 14.4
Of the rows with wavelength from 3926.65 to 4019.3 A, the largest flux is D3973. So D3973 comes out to 16.02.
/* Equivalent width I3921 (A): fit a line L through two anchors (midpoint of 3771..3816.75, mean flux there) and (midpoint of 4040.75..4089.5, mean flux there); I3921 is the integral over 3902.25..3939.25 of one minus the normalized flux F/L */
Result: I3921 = 2.1 A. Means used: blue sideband 12.8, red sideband 14.3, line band 12.7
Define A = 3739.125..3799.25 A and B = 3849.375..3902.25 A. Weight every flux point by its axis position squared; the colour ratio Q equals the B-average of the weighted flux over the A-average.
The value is 1.14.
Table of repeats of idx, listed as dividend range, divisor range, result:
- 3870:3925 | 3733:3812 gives 1.15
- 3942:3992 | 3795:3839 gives 1.11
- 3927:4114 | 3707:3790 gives 1.19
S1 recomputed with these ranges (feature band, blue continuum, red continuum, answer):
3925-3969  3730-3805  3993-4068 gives 0.20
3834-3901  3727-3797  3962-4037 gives 0.04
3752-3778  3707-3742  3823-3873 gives 0.11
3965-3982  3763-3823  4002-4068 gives 0.28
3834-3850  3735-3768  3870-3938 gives 0.07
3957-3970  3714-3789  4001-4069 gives 0.31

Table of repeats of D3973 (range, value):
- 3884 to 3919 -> 15.04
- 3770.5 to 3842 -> 14.61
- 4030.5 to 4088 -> 16.36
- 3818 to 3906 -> 14.6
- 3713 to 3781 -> 28.16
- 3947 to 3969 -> 13.53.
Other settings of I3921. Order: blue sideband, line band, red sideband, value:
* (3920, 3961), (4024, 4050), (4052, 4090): -2.45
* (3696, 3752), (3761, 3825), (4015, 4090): 3.60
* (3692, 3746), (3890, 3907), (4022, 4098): 0.83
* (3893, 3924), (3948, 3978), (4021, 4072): 5.61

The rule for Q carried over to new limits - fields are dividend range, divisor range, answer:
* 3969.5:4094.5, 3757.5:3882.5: 1.26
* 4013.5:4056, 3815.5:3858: 1.36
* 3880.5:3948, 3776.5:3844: 1.08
